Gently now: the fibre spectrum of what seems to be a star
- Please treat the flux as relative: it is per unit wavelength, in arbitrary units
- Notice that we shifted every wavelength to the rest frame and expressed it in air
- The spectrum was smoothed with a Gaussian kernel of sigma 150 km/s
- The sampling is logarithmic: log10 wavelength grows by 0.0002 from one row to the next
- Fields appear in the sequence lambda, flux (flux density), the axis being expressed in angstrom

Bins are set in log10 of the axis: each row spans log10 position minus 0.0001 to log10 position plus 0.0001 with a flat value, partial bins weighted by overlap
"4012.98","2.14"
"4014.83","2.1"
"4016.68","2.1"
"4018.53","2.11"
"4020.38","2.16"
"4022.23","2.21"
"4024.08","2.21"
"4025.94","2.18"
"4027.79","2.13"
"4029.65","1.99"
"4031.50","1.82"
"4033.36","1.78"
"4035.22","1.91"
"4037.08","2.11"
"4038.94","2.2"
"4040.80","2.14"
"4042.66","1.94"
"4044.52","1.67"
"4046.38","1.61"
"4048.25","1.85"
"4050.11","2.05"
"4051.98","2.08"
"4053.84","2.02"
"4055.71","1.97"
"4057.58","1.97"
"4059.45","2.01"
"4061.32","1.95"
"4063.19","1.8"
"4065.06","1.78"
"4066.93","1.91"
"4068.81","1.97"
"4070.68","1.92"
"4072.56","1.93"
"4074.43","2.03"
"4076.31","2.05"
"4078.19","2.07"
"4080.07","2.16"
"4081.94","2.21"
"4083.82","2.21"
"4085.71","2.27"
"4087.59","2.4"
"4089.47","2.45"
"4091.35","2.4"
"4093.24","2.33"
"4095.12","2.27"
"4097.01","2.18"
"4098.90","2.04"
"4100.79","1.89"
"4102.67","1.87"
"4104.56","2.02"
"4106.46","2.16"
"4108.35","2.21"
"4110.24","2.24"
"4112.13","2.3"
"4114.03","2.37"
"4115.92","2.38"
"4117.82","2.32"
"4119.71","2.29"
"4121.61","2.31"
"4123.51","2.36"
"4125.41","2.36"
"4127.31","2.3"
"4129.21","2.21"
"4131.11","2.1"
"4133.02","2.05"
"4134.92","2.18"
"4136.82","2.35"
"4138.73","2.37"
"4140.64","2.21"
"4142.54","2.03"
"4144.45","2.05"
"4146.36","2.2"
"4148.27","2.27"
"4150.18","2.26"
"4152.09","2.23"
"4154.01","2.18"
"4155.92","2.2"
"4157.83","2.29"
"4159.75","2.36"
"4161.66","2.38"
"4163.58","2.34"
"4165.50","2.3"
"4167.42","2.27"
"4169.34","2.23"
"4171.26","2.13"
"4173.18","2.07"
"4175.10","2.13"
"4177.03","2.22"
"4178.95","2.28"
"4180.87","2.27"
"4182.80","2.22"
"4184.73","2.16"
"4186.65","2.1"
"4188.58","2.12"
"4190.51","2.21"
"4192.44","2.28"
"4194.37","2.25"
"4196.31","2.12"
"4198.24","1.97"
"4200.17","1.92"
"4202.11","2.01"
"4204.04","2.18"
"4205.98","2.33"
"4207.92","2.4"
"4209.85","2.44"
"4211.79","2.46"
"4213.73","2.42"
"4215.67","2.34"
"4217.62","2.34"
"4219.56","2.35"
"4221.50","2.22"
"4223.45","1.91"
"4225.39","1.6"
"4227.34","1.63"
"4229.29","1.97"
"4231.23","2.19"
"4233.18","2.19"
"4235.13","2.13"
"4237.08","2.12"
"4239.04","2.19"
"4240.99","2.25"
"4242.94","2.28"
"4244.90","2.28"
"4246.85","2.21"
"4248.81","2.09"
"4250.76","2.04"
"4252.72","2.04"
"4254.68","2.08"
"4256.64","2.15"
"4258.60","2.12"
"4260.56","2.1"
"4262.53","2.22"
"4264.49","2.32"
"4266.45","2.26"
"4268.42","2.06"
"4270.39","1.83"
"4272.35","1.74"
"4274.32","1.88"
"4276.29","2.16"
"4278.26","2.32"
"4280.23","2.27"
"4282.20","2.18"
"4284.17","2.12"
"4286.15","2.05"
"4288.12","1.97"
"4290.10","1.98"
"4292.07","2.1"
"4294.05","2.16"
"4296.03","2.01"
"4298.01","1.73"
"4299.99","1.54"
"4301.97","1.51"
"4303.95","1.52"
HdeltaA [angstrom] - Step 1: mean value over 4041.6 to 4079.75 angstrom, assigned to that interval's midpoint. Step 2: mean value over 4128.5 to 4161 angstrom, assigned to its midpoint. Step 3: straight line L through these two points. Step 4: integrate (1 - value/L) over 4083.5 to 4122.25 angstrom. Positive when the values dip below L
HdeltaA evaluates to -3.03 angstrom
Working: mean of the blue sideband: 1.93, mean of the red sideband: 2.21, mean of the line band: 2.23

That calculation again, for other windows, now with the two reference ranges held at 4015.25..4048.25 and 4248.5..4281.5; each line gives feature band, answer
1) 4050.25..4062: 0.1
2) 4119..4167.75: -4.6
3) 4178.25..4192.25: -0.9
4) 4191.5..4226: -2.1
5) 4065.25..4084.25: 0.0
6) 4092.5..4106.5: -0.3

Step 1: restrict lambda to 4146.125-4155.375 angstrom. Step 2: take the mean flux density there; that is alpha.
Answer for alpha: 2.23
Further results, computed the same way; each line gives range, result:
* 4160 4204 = 2.18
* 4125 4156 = 2.21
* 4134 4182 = 2.23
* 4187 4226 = 2.2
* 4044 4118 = 2.08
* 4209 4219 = 2.4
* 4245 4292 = 2.1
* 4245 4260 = 2.12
